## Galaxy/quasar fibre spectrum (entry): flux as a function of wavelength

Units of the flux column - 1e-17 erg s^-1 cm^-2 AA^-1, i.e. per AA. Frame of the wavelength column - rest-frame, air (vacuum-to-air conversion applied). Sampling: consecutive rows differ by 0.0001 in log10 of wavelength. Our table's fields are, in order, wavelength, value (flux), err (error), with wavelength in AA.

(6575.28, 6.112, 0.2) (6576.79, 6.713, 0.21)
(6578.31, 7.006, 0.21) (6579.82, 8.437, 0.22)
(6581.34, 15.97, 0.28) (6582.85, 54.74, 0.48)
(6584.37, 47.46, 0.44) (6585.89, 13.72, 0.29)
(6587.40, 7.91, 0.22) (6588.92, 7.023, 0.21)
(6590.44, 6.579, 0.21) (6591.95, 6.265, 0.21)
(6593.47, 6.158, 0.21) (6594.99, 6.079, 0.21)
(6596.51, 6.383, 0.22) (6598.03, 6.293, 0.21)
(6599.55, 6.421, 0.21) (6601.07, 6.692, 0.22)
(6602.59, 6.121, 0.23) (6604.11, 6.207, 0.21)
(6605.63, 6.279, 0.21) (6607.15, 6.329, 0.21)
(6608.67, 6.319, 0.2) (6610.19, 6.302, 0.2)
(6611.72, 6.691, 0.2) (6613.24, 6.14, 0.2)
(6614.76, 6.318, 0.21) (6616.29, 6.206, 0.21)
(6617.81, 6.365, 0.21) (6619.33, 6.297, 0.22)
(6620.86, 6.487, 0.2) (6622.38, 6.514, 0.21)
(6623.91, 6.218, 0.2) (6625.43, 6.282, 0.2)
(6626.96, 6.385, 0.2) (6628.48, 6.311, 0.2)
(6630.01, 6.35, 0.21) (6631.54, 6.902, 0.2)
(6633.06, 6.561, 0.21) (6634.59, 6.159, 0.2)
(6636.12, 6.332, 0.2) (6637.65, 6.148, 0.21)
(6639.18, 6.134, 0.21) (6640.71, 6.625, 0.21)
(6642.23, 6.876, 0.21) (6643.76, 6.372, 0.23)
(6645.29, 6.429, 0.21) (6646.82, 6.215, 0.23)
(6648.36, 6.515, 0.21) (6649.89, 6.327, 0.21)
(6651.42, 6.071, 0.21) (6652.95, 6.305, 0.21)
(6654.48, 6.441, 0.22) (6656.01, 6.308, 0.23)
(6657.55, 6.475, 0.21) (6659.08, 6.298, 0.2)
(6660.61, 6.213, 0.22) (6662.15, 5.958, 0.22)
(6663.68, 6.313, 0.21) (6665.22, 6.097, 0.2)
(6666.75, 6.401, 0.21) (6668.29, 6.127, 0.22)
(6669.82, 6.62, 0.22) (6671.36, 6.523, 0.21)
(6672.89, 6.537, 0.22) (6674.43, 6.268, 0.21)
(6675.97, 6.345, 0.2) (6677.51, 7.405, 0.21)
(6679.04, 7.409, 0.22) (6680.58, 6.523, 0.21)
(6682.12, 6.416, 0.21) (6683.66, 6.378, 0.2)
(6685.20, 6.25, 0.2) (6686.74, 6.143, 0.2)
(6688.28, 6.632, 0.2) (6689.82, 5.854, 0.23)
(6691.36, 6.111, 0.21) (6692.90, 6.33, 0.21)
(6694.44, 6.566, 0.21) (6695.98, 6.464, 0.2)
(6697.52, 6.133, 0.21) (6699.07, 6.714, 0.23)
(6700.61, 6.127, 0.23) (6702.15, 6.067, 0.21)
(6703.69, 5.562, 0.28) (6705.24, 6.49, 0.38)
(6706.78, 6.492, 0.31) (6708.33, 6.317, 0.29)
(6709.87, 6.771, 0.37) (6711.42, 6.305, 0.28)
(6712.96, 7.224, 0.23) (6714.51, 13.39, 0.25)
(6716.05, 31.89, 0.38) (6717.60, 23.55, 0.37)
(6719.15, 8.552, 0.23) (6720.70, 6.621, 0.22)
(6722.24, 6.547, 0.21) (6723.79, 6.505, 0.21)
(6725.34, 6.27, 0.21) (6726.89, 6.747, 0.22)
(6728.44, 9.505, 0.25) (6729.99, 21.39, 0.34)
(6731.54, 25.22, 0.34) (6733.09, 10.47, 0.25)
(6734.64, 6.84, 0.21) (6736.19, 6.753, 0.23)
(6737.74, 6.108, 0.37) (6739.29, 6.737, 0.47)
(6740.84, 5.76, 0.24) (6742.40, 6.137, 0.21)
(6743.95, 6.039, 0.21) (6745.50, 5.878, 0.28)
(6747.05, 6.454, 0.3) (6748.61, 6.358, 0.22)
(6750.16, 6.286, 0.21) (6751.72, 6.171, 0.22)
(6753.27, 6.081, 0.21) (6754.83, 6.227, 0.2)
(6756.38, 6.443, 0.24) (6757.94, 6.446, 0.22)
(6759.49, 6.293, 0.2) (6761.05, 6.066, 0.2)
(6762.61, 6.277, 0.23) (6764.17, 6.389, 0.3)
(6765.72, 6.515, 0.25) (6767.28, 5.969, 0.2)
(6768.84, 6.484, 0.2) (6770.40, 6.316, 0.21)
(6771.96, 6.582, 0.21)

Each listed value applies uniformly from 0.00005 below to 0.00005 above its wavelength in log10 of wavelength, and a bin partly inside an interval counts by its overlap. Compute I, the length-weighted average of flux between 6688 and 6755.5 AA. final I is 8.49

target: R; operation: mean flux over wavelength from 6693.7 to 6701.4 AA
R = 6.4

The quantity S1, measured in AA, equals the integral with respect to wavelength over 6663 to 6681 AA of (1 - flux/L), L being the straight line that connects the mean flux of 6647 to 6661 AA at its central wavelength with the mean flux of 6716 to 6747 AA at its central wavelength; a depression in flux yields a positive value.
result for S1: 1.62 AA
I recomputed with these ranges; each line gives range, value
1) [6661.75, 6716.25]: 7.07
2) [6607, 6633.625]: 6.39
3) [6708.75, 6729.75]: 11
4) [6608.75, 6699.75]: 6.39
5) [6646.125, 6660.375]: 6.32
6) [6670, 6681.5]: 6.71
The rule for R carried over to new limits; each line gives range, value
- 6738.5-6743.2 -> 6.21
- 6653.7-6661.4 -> 6.34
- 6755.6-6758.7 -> 6.45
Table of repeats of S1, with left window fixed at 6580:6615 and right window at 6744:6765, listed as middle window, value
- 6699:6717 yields -4.1 AA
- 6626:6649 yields 8.0 AA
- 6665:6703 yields 9.0 AA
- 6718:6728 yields -0.5 AA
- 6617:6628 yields 4.2 AA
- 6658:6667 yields 2.8 AA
